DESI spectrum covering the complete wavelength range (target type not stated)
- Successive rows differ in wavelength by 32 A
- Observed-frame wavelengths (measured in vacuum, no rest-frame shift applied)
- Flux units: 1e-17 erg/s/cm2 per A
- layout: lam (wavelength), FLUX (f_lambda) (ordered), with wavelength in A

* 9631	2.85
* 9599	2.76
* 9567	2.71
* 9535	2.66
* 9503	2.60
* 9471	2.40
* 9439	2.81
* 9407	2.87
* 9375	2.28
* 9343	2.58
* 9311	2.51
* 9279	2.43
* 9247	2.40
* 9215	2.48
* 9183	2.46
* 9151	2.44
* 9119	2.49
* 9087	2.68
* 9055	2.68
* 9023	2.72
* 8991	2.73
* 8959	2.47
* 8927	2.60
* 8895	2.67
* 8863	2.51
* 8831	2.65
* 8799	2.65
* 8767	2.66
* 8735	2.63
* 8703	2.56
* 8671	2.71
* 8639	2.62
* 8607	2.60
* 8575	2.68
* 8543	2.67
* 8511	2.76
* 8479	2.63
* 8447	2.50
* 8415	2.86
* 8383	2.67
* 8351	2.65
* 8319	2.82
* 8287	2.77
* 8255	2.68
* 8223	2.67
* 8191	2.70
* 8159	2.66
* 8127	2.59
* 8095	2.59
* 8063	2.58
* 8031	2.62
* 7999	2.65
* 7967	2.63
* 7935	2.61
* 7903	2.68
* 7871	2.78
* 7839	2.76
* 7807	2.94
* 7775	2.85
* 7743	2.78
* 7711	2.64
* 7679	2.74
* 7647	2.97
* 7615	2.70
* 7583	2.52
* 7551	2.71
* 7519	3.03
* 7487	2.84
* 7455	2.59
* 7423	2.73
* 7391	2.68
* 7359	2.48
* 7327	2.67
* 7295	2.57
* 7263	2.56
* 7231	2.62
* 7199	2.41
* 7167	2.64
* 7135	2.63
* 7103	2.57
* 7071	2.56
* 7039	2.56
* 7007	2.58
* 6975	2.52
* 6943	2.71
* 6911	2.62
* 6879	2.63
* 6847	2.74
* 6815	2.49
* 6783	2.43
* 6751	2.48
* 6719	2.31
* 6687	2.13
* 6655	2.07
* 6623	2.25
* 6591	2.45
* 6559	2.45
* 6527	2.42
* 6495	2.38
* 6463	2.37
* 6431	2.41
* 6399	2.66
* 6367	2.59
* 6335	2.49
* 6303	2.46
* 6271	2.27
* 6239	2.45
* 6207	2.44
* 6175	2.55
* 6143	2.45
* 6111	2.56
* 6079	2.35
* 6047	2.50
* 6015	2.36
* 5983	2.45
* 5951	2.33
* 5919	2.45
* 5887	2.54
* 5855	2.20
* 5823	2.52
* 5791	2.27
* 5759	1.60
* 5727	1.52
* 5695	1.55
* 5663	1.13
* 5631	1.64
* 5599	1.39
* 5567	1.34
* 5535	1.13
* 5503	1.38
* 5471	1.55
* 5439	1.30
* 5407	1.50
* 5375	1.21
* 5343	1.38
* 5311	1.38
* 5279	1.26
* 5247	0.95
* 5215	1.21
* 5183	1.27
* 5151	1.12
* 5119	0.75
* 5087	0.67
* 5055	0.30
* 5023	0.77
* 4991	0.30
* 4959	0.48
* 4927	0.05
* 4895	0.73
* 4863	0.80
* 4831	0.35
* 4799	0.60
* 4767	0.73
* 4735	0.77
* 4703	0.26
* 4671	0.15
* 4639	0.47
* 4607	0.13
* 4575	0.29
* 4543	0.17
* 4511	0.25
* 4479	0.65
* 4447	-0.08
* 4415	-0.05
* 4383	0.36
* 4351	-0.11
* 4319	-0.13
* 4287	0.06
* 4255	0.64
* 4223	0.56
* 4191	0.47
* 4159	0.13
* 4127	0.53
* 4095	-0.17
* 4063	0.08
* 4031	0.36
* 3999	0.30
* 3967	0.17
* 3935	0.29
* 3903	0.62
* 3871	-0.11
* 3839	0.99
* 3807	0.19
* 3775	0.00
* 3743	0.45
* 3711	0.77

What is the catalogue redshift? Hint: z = 0.288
